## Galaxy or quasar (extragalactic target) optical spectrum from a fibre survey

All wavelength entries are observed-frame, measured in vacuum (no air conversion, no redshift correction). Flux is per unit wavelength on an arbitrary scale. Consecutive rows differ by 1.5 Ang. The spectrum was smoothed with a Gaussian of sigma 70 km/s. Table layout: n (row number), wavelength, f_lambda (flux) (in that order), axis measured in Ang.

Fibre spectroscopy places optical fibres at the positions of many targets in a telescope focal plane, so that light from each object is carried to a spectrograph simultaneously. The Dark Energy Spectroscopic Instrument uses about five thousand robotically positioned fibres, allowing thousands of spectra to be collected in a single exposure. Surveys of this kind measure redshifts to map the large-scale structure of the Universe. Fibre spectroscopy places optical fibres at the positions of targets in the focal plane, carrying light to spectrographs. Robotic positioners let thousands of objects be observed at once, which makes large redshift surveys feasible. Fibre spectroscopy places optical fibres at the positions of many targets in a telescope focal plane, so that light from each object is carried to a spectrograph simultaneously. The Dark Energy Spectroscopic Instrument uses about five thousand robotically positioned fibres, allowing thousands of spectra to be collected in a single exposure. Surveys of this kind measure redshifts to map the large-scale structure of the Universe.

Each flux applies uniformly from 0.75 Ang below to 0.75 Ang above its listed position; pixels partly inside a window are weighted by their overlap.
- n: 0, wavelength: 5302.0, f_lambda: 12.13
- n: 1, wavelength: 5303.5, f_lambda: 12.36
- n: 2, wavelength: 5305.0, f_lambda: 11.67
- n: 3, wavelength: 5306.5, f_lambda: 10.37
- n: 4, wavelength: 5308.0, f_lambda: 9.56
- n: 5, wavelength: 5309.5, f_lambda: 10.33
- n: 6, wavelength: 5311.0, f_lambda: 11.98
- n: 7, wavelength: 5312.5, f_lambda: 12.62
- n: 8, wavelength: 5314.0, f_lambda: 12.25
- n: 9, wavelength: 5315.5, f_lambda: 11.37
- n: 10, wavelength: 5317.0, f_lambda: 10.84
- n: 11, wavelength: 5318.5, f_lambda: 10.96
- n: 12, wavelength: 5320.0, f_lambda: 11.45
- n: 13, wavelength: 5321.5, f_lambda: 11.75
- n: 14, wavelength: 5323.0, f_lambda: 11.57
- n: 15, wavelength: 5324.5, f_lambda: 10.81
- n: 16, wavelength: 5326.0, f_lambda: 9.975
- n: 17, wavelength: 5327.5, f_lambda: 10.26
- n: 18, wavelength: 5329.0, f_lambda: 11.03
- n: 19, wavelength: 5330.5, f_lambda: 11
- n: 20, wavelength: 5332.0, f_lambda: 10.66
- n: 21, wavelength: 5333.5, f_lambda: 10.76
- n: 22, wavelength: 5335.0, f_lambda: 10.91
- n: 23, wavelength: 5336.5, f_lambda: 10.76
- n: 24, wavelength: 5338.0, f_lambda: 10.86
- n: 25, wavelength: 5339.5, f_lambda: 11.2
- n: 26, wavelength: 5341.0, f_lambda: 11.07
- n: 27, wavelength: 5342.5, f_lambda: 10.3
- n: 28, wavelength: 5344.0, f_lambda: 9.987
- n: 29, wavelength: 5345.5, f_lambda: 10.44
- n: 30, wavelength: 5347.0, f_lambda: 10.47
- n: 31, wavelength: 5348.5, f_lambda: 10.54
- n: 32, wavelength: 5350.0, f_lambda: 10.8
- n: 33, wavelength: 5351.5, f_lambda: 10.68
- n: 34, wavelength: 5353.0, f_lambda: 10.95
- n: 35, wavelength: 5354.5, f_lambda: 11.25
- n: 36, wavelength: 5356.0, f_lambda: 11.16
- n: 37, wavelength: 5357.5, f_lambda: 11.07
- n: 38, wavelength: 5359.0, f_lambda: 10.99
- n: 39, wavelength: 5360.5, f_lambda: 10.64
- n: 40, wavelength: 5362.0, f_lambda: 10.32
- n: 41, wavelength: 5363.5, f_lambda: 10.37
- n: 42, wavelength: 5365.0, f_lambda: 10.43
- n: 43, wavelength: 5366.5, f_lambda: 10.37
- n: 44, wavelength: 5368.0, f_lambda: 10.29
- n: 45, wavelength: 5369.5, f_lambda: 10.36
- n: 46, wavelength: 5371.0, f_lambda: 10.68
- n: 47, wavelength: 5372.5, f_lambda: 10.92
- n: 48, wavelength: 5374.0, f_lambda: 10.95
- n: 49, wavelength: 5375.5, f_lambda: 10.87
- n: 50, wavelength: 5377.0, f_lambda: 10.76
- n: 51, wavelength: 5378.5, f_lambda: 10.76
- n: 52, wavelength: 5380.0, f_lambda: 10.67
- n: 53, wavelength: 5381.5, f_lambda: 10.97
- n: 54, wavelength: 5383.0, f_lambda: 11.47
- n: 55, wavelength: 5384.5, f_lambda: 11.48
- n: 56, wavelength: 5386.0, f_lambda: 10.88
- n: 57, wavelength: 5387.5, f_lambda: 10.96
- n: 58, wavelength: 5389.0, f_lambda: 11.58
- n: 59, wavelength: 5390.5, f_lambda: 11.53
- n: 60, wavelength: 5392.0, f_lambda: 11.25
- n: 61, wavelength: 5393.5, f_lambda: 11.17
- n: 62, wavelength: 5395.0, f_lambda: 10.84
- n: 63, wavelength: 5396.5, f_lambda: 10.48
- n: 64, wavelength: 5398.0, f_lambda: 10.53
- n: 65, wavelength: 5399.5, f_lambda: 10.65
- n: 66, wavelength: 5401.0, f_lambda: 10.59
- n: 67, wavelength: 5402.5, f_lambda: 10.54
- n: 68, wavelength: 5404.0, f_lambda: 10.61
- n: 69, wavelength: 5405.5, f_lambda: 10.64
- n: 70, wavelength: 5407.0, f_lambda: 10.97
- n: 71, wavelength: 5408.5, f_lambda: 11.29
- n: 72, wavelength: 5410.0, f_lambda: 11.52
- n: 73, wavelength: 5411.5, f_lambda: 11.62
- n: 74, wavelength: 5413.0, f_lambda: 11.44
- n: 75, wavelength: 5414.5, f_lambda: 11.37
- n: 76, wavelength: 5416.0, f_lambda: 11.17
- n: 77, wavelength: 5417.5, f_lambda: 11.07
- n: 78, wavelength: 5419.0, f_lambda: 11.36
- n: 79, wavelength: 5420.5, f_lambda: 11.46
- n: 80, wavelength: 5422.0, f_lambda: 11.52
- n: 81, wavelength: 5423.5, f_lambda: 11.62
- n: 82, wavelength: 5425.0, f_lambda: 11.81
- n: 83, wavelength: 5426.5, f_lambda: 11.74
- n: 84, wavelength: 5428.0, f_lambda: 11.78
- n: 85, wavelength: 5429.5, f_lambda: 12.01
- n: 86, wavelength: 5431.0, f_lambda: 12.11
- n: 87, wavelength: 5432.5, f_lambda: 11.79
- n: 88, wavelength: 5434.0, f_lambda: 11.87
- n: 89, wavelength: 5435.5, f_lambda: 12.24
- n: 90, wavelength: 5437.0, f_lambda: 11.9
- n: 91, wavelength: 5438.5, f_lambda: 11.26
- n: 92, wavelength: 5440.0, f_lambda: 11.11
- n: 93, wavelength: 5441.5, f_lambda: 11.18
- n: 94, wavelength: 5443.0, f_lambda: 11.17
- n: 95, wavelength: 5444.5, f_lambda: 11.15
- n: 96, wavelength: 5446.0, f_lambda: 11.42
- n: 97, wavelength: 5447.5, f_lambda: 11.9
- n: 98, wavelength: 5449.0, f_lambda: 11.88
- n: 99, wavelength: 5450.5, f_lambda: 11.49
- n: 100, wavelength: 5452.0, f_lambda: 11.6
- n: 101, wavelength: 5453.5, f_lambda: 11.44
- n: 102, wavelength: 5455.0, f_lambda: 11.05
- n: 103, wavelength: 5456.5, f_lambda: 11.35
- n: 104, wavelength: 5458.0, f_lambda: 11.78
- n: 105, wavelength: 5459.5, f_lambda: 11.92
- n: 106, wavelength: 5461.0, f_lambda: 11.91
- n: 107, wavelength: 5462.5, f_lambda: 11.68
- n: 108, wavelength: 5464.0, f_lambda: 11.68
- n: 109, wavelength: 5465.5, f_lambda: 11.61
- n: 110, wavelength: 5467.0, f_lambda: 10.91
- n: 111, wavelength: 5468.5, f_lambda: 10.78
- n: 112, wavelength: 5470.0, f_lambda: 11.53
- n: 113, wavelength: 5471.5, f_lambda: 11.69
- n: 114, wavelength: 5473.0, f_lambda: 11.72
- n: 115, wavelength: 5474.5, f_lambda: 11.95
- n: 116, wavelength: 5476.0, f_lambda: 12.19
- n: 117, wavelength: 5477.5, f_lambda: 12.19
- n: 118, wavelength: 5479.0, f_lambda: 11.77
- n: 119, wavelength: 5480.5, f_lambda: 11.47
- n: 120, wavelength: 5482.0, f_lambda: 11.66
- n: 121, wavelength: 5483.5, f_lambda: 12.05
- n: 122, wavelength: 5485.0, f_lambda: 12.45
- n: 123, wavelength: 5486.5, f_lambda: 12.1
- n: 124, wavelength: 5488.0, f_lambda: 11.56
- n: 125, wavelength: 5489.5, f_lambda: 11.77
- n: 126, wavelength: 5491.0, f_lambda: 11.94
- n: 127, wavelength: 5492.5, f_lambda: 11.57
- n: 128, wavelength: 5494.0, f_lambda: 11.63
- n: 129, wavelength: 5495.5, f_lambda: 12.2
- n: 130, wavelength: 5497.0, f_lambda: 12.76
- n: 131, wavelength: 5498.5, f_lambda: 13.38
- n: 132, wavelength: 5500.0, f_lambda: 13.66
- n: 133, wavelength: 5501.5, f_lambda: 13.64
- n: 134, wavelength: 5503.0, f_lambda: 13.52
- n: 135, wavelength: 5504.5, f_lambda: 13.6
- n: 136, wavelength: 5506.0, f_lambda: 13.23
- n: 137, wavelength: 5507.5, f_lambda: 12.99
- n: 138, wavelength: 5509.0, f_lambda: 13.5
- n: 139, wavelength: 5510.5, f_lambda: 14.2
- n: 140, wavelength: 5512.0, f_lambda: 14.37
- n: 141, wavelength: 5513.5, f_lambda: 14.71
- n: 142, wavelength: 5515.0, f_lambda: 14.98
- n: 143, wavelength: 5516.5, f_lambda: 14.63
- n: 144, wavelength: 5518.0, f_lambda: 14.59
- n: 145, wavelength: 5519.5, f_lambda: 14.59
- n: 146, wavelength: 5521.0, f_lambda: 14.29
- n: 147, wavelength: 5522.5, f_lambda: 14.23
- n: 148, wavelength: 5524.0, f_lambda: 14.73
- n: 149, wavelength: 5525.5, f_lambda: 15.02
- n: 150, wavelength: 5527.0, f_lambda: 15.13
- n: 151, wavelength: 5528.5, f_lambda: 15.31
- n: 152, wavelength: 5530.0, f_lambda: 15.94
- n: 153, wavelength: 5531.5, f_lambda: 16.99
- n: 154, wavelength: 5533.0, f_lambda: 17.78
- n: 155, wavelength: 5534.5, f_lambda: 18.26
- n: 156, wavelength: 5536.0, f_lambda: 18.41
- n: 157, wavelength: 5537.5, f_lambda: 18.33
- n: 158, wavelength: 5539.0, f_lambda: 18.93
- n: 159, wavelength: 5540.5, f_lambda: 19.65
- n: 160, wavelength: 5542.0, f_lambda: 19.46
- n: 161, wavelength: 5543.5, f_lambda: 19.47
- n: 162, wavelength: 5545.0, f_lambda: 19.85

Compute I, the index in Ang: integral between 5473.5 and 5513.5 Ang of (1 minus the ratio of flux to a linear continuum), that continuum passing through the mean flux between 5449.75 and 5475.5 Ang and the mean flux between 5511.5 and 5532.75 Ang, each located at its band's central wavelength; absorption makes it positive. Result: 2.2 Ang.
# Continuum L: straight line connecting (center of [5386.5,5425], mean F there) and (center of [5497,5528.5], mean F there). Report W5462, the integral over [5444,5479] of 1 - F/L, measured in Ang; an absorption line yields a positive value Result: 3.0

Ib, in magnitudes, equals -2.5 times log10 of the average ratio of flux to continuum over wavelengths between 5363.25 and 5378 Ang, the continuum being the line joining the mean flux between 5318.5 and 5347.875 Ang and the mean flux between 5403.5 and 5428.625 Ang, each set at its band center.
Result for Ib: 0.04 mag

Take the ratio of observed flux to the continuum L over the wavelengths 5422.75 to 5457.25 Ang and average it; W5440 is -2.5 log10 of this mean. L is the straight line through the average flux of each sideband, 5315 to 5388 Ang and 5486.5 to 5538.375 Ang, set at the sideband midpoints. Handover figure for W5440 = 0.10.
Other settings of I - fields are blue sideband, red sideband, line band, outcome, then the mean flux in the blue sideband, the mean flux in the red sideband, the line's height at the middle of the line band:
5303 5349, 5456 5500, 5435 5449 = 0.2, 11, 11.9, 11.7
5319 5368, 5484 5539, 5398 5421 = 2.1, 10.8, 14.3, 12.1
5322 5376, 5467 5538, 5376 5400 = 0.9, 10.7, 13.6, 11.4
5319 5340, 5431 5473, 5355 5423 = 1.7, 10.9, 11.5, 11.2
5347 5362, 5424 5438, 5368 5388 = 0.5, 10.8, 11.9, 11.2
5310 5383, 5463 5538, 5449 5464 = 1.3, 10.9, 13.5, 12.7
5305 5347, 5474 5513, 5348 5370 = 1.1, 10.9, 12.6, 11.3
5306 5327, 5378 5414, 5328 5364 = 1.1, 11.1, 11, 11.1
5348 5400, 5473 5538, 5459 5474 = 1.6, 10.8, 13.8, 12.9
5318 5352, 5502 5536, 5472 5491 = 2.9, 10.8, 14.9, 14.1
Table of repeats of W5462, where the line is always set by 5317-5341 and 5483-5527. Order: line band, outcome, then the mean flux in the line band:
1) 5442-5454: 1.1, 11.5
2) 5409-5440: 1.7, 11.6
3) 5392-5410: 1.7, 10.8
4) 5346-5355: 0.4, 10.8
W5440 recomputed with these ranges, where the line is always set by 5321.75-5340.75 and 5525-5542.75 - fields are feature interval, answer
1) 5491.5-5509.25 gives 0.256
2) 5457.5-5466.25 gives 0.272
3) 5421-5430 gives 0.186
